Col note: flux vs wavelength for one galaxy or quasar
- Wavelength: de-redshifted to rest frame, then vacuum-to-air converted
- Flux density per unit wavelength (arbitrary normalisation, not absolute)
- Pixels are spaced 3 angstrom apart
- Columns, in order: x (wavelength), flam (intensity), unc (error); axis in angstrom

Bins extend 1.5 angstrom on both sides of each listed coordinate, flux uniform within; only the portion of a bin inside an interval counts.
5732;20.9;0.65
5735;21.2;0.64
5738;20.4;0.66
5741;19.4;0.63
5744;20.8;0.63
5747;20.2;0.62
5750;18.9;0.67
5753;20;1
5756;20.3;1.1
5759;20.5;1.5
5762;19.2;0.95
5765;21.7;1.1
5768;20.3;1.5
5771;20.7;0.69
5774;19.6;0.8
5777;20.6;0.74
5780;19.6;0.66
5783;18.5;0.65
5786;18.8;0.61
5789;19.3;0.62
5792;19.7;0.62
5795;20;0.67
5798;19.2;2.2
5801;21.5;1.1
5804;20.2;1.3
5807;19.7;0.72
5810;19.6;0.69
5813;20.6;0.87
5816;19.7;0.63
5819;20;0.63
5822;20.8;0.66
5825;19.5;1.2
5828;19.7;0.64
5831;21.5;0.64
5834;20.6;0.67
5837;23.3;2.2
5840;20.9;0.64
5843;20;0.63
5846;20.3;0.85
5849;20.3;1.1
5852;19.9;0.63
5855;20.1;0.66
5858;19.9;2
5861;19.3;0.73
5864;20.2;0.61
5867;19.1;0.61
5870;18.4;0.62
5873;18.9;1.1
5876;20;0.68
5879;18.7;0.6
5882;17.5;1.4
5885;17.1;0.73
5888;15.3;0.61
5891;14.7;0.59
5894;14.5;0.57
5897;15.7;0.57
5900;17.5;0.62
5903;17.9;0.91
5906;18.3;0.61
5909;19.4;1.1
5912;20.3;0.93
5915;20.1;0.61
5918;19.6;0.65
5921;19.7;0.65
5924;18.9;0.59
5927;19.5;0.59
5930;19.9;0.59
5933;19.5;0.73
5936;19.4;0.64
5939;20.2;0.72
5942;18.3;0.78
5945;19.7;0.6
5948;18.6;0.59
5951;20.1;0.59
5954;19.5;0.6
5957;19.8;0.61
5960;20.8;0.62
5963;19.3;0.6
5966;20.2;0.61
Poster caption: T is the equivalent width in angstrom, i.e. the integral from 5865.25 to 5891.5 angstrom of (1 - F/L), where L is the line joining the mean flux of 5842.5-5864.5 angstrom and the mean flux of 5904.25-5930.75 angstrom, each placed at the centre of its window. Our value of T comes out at 2.54 angstrom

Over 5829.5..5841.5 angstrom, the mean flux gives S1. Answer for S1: 21.6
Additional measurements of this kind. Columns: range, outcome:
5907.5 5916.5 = 19.9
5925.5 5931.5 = 19.7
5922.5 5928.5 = 19.2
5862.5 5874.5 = 19.2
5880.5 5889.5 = 16.6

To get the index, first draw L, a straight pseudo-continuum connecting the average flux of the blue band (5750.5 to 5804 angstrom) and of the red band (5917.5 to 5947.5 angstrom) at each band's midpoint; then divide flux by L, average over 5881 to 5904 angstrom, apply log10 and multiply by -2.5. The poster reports 0.20 mag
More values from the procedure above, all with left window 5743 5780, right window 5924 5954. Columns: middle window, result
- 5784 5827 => 0.007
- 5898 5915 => 0.049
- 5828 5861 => -0.039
